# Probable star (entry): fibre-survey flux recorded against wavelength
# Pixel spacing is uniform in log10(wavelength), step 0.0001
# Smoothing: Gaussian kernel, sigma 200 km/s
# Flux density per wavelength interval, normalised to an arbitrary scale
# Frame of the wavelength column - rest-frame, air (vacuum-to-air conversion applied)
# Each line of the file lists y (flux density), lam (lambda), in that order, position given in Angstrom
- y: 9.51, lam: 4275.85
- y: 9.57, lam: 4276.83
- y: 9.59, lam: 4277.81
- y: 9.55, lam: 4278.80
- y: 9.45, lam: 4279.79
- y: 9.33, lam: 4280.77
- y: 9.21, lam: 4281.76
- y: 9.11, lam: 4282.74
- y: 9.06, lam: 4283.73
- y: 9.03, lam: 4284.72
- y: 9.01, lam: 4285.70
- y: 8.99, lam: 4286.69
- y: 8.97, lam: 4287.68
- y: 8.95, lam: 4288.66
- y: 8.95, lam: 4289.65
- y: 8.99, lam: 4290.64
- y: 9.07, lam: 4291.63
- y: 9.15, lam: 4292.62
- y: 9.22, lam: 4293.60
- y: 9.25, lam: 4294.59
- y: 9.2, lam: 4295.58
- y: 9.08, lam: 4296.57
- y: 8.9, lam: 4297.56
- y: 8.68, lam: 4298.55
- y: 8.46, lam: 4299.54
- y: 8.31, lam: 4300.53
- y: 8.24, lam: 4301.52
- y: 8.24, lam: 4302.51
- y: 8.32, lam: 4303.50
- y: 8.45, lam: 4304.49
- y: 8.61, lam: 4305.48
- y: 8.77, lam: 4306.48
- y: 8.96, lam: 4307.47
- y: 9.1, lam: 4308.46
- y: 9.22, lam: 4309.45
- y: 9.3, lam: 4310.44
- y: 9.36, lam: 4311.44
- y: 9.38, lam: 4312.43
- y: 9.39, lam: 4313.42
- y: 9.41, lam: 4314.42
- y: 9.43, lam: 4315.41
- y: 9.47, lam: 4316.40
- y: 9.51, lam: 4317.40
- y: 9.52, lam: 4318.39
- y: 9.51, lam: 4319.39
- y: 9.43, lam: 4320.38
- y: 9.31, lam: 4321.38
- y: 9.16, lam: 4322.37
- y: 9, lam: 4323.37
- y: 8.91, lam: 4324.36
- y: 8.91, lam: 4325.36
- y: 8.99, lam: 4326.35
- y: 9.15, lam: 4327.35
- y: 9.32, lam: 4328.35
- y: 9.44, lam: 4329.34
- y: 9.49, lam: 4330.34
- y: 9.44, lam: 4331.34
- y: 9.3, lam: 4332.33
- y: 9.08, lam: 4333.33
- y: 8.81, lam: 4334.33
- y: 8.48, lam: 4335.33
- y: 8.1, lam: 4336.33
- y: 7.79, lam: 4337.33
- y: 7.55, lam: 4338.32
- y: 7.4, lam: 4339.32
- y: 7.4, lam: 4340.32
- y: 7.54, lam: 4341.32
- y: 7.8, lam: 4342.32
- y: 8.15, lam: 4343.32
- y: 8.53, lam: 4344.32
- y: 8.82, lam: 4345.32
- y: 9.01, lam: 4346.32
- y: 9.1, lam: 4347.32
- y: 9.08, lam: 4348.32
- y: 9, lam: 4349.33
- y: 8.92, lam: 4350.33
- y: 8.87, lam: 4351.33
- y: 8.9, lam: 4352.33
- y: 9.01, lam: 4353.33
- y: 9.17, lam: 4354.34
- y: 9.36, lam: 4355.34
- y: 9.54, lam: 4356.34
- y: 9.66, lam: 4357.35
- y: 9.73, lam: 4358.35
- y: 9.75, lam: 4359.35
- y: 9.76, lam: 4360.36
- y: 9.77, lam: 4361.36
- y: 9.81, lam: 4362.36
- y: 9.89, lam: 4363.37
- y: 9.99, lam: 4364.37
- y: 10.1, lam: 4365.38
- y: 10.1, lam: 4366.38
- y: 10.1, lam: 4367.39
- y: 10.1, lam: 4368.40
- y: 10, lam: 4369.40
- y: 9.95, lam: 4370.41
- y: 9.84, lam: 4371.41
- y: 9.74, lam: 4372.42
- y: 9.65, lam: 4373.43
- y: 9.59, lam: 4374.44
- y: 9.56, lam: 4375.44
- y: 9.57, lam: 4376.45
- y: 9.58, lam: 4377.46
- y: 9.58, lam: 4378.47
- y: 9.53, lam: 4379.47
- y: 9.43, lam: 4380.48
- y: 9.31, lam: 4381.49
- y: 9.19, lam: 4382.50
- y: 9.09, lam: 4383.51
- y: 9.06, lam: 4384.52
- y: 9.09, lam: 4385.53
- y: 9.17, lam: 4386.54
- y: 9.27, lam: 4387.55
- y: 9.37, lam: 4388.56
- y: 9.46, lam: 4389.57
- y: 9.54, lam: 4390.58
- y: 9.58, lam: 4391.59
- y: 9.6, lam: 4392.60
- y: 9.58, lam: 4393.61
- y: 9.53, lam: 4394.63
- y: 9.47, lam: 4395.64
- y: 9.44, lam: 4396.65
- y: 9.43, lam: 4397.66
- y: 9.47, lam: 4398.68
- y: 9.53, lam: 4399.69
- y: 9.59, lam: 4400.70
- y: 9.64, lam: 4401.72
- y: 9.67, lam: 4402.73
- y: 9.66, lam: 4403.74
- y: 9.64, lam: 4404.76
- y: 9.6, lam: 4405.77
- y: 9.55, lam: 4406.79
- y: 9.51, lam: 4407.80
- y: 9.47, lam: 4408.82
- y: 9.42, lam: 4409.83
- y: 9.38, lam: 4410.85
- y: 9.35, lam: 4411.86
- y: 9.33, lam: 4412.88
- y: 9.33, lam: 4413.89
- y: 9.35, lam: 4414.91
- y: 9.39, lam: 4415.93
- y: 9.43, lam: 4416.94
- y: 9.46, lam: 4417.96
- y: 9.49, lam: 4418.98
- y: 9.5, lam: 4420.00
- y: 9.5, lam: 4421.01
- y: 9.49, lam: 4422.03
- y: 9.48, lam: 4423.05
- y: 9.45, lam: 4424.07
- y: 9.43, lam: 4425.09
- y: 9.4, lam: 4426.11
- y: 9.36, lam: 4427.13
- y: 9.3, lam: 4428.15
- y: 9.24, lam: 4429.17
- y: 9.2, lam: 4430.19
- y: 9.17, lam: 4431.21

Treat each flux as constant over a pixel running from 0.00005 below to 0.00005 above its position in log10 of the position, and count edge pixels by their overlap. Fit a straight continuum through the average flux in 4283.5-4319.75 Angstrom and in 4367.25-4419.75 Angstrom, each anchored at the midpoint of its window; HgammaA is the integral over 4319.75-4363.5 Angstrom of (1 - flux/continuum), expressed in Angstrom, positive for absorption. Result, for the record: 1.4 Angstrom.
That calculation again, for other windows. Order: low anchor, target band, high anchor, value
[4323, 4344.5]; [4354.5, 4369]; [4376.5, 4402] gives -1.32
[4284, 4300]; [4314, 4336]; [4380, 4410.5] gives -0.20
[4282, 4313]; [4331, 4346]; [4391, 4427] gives 1.40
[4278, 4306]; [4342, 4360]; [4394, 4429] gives 0.30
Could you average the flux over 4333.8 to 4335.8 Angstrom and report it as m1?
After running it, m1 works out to 8.64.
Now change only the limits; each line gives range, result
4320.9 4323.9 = 9.17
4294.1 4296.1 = 9.21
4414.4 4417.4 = 9.4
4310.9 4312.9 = 9.35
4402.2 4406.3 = 9.64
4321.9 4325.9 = 9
